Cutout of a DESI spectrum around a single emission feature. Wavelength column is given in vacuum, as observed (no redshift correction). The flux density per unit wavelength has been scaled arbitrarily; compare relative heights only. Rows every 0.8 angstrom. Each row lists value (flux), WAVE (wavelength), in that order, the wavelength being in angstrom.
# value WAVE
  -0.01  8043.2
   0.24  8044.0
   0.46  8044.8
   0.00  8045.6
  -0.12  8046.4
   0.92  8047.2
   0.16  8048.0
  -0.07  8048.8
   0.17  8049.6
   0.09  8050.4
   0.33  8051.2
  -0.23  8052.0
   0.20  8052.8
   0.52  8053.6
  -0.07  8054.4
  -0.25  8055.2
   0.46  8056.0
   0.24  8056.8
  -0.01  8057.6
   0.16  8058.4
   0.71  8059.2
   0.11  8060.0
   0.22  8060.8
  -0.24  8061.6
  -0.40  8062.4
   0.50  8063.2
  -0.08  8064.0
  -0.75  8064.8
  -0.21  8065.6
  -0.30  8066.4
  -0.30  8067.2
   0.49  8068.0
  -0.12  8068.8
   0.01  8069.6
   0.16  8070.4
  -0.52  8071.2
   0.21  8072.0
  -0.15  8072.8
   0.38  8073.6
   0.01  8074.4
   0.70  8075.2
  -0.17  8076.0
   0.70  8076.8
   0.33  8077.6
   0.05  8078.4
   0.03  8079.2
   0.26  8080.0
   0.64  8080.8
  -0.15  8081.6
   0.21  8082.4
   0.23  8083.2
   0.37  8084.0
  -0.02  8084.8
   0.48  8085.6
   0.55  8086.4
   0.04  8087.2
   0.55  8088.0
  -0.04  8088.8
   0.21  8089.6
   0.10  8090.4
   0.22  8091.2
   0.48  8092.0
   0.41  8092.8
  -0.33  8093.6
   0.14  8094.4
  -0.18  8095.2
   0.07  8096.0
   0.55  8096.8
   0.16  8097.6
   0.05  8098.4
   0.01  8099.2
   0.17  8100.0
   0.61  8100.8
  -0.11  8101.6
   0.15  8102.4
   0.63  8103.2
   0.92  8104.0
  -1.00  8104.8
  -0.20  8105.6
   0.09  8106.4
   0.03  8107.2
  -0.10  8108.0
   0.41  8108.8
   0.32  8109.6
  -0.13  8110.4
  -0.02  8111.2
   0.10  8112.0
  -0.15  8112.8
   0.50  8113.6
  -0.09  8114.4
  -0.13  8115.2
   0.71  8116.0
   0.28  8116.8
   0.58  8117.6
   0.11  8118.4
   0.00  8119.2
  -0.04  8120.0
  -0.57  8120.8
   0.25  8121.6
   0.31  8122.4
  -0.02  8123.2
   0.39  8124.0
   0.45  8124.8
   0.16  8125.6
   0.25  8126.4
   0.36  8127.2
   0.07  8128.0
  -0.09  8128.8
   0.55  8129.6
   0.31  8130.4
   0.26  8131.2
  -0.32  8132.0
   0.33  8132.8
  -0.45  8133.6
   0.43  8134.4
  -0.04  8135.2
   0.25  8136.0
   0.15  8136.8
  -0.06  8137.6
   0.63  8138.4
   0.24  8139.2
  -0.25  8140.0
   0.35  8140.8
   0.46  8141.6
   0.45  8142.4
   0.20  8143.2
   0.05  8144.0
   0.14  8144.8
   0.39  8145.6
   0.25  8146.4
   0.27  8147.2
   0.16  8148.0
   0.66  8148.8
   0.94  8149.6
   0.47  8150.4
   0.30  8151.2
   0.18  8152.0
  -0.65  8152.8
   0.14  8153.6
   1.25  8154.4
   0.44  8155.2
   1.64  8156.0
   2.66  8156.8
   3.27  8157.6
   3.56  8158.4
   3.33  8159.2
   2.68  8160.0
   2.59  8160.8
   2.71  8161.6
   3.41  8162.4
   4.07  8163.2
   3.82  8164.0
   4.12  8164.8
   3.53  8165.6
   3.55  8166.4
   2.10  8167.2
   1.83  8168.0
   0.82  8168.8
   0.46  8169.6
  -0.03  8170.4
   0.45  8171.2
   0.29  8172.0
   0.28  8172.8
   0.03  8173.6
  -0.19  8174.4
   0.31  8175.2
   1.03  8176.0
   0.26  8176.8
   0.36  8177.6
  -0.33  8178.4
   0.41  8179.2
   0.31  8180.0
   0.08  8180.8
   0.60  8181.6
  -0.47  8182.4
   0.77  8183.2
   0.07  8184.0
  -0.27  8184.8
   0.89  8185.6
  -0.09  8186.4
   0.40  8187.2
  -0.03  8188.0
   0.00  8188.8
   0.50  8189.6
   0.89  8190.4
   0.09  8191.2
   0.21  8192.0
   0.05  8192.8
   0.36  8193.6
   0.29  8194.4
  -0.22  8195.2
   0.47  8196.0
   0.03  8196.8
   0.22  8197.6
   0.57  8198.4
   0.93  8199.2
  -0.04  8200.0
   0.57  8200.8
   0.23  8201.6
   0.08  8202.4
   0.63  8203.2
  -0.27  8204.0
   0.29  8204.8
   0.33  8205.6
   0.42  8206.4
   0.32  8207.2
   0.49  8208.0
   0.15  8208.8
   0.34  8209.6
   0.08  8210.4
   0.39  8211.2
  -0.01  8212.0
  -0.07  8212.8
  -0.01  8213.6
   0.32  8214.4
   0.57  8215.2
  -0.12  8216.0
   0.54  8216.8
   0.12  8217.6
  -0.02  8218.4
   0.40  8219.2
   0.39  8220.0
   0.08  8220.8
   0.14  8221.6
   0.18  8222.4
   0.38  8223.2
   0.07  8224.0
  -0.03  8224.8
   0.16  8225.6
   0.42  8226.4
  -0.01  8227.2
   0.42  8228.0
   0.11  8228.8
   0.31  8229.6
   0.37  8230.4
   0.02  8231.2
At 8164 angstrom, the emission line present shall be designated [O II]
